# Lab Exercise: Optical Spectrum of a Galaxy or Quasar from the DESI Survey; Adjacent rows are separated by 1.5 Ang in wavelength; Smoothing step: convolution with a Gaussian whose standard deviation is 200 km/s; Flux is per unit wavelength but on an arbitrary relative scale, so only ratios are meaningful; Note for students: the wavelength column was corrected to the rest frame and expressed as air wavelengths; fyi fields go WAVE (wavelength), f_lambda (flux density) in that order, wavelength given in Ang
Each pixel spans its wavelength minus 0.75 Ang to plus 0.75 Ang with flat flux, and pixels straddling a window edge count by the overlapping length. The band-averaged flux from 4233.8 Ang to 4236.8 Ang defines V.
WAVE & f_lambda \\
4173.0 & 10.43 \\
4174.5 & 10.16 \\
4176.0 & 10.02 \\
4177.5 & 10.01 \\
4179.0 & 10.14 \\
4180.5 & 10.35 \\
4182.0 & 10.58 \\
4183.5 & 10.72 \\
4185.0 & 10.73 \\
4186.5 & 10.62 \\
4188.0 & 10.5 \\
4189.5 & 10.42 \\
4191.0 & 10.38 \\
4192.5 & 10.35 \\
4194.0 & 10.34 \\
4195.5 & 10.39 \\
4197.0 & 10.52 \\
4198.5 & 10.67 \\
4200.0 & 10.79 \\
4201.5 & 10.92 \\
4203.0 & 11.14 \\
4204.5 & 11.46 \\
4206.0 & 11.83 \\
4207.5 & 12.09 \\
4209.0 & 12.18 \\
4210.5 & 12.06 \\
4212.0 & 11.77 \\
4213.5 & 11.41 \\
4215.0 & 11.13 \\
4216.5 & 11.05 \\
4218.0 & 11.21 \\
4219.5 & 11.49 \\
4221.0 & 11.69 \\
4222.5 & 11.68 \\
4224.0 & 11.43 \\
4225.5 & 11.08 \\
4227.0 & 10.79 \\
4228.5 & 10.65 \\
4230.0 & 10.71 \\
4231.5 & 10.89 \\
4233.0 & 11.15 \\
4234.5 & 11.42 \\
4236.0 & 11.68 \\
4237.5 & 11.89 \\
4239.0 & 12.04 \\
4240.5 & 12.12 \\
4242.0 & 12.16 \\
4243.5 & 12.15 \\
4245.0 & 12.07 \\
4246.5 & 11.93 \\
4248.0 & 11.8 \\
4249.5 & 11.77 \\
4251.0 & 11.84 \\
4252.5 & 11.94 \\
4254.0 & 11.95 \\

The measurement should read 11.6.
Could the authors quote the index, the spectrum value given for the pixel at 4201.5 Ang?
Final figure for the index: 10.92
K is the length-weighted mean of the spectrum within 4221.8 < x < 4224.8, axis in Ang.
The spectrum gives 11.5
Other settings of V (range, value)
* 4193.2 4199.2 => 10.5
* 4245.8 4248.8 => 11.9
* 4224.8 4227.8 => 10.9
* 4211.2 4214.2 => 11.6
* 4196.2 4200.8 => 10.7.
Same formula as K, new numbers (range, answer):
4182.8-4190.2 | 10.6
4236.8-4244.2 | 12.1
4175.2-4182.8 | 10.2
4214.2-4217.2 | 11.1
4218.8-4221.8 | 11.6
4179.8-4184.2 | 10.6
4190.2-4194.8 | 10.4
